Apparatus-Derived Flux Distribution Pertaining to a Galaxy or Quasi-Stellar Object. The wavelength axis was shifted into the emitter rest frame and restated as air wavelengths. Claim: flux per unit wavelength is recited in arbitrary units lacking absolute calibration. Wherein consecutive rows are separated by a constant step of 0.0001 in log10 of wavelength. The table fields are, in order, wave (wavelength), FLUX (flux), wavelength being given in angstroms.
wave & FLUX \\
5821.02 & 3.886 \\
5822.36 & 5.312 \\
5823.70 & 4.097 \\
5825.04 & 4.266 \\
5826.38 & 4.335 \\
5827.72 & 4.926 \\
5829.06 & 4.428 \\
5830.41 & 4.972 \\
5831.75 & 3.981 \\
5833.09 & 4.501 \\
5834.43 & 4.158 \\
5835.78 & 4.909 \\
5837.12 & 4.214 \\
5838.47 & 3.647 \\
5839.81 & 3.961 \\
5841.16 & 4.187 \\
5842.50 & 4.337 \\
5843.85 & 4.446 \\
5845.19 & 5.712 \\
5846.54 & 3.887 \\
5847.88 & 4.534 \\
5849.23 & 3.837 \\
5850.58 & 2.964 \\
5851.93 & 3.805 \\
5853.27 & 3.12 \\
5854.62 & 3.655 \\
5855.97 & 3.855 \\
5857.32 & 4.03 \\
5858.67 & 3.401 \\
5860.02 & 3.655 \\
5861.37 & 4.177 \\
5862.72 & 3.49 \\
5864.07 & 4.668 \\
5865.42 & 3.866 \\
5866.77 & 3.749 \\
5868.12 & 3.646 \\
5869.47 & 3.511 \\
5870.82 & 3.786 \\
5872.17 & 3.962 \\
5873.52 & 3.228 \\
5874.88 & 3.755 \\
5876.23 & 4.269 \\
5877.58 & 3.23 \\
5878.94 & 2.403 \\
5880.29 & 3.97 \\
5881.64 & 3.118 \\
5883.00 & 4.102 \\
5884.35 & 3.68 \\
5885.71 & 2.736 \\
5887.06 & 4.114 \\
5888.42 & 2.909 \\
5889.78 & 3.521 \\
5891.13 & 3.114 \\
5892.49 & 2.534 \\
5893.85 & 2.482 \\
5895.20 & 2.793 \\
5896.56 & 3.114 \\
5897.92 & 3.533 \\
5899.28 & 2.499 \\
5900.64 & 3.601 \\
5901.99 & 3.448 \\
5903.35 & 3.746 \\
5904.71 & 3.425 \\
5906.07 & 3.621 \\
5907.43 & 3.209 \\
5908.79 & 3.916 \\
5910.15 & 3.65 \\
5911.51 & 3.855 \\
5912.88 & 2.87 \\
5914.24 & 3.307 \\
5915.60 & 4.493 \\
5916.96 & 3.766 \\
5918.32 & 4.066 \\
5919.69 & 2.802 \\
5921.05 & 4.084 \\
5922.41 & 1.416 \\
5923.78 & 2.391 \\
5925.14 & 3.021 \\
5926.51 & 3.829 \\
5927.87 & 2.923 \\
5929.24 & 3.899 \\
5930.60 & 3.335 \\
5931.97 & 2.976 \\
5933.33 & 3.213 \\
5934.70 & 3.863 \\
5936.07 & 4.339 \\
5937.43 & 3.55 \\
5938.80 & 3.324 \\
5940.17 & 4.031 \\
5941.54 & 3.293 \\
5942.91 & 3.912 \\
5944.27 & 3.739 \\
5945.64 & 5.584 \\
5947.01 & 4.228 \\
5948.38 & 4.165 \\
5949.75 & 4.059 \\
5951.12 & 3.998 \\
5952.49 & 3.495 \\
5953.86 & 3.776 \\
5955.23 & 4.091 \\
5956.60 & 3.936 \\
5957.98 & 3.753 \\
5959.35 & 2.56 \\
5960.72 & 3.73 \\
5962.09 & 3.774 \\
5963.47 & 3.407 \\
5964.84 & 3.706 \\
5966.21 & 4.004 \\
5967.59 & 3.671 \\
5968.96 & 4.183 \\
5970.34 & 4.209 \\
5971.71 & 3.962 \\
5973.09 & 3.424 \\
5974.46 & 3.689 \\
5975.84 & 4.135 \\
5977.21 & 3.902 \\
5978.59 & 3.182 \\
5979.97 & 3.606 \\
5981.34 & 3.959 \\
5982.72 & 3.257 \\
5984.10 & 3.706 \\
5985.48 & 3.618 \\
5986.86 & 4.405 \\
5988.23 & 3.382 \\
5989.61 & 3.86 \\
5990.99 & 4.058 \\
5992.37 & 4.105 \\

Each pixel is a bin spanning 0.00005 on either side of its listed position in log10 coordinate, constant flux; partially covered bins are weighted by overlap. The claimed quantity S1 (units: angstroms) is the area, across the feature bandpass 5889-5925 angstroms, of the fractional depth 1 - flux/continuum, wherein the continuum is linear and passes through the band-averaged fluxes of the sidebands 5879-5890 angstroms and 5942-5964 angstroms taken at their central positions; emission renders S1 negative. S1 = 3.2 angstroms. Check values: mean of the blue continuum 3.46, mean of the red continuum 3.88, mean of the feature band 3.27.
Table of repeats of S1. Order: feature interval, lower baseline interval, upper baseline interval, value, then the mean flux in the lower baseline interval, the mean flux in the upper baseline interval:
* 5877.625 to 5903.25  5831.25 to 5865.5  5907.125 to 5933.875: 3.0 angstroms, 4.04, 3.35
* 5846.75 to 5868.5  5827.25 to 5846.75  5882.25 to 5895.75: 0.8 angstroms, 4.42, 3.2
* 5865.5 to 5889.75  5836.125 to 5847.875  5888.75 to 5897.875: -1.2 angstroms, 4.33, 2.97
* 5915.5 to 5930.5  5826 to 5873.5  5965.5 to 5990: 2.3 angstroms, 4.05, 3.79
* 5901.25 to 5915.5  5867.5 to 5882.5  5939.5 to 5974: 0.5 angstroms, 3.54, 3.87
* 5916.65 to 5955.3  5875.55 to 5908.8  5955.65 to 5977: -0.5 angstroms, 3.31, 3.75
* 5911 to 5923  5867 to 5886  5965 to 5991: 0.8 angstroms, 3.55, 3.79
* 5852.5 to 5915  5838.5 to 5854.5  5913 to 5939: 4.2 angstroms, 4.04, 3.39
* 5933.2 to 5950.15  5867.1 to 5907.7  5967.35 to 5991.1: -1.6 angstroms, 3.37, 3.79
